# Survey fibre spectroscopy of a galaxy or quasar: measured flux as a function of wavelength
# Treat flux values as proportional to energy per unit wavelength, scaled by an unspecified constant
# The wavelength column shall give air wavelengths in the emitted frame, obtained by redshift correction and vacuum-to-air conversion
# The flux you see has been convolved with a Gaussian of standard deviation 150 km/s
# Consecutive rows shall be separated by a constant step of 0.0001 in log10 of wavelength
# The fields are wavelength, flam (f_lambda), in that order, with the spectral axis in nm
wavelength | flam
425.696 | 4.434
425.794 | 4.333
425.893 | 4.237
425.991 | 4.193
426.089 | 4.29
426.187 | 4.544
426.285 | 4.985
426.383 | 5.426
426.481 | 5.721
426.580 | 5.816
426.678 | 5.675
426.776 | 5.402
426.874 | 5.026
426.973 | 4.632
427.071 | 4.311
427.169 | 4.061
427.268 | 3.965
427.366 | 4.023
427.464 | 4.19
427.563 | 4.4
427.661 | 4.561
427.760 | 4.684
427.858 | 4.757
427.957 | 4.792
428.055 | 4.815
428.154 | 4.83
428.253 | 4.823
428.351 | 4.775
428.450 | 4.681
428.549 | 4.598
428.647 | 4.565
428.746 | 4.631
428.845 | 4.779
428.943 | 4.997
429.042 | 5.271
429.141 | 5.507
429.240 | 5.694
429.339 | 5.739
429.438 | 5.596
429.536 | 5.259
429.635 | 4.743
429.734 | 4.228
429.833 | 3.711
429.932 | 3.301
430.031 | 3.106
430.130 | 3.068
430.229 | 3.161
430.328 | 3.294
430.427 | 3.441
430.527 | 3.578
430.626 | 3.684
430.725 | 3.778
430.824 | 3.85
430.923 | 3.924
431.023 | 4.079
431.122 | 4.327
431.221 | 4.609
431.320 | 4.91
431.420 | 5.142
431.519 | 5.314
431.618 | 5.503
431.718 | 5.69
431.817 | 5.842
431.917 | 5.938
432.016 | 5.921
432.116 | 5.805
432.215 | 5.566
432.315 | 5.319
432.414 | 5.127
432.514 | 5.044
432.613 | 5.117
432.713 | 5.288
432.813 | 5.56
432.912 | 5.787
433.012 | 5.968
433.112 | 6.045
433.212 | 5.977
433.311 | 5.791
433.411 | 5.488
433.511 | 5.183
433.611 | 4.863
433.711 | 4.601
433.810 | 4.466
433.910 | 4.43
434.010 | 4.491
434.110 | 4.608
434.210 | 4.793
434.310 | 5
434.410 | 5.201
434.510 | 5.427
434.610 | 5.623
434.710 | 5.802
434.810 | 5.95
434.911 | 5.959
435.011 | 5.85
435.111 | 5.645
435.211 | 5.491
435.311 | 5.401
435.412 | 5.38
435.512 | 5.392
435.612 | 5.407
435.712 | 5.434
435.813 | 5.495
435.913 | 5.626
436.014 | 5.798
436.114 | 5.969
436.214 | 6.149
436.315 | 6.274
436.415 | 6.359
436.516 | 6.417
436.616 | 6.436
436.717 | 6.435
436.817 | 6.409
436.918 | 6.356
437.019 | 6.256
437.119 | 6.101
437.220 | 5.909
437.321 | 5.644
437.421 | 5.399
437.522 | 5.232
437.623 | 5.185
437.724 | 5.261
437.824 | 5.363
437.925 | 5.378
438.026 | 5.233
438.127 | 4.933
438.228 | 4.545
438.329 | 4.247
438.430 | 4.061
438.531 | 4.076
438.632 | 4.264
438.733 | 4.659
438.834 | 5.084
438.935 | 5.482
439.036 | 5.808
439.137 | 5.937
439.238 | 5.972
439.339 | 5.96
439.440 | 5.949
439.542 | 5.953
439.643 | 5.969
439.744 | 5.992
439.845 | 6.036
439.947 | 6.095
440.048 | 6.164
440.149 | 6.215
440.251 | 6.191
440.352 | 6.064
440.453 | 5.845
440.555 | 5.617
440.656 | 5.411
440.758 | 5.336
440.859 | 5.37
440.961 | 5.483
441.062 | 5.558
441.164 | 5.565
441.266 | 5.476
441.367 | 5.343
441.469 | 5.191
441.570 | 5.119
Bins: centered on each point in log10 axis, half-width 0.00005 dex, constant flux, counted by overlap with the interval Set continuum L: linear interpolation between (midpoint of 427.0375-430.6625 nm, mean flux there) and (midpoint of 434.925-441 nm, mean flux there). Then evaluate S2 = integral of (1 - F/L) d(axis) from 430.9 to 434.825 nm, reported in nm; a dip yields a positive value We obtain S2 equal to -0.23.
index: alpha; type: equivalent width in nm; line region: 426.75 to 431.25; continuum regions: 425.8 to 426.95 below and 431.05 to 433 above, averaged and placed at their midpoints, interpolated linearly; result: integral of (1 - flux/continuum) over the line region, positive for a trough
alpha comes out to 0.65 nm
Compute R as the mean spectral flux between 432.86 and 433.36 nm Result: 5.92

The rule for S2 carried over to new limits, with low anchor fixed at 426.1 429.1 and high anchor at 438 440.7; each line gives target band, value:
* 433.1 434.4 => 0.03 nm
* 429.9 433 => 0.22 nm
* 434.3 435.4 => -0.08 nm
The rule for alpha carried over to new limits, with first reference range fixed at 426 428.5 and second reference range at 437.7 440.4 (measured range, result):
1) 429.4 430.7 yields 0.28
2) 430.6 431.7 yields 0.10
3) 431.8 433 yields -0.11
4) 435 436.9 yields -0.22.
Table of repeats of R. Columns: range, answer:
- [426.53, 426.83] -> 5.62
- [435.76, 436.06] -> 5.62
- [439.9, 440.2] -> 6.17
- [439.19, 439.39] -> 5.98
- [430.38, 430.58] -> 3.5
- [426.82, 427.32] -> 4.41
